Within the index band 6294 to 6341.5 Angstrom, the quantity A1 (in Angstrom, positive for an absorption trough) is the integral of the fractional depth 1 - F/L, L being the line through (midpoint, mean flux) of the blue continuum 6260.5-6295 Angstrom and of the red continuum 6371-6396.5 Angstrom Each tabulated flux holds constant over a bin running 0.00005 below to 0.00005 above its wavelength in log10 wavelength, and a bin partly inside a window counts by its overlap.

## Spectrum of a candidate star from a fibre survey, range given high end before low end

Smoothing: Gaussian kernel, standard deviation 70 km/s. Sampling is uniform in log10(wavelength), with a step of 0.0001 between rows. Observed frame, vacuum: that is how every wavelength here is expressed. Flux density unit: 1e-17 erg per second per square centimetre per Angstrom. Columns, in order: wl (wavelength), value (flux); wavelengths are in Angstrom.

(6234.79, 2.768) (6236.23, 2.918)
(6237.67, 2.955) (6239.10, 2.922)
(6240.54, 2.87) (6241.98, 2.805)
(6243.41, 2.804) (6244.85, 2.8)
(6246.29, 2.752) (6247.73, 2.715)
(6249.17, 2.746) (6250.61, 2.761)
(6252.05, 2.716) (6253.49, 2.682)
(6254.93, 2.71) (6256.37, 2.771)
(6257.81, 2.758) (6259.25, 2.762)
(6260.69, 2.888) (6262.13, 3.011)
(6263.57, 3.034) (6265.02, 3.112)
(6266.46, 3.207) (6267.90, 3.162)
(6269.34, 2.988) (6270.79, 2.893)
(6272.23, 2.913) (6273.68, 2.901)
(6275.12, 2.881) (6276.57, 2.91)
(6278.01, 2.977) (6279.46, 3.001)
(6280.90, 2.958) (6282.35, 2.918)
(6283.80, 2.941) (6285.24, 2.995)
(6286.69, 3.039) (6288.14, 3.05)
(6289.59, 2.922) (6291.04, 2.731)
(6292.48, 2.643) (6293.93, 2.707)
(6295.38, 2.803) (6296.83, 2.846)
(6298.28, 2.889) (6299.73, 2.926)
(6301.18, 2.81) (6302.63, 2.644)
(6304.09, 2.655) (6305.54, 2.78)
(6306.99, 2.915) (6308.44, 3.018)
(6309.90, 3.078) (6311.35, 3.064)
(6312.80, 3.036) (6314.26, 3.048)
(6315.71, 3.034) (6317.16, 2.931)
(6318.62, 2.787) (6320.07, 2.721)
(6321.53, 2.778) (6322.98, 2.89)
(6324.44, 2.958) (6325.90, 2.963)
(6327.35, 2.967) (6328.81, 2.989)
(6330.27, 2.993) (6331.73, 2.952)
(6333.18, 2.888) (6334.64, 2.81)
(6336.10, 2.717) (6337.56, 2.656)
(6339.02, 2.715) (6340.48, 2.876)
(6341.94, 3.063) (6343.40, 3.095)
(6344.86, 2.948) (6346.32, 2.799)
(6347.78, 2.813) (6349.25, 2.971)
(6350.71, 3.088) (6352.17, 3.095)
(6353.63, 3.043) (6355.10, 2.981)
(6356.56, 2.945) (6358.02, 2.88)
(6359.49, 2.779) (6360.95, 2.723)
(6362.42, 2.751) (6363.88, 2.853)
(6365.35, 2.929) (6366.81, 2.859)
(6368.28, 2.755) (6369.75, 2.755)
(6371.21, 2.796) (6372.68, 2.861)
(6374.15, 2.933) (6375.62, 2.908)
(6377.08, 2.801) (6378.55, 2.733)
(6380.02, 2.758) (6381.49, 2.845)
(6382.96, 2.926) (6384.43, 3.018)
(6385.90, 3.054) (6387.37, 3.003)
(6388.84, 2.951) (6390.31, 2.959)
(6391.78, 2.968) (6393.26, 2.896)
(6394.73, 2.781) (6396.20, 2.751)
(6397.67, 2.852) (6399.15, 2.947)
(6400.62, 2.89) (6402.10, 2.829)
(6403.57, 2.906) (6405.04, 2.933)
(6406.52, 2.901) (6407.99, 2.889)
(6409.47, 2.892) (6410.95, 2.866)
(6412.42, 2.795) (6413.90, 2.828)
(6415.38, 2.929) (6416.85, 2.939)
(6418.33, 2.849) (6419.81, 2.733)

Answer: 0.8 Angstrom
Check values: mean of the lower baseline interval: 2.95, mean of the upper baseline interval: 2.89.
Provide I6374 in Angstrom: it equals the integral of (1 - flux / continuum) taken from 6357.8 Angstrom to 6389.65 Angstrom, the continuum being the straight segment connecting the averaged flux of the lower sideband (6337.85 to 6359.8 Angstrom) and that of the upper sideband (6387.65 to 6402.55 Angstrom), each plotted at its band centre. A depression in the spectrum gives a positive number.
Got 0.6 Angstrom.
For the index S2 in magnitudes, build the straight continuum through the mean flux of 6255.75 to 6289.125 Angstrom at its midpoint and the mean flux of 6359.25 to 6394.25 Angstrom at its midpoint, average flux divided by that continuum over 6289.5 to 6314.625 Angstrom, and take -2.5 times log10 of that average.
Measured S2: 0.03 mag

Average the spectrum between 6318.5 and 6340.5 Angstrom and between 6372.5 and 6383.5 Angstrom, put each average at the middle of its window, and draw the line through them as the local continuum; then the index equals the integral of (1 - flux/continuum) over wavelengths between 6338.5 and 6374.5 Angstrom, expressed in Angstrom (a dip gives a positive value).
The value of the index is -0.6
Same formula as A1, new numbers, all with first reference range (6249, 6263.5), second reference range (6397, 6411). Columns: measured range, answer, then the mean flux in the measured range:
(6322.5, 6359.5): -0.9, 2.92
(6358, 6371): 0.3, 2.8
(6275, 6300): -0.7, 2.9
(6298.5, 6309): 0.0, 2.82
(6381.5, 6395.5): -0.3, 2.94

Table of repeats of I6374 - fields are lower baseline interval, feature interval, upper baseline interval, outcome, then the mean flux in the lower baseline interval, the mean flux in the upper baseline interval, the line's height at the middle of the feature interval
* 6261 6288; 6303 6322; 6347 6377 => 0.24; 2.99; 2.88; 2.94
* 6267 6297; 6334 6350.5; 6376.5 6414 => 0.18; 2.92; 2.88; 2.9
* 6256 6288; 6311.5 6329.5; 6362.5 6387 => -0.10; 2.96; 2.86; 2.91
